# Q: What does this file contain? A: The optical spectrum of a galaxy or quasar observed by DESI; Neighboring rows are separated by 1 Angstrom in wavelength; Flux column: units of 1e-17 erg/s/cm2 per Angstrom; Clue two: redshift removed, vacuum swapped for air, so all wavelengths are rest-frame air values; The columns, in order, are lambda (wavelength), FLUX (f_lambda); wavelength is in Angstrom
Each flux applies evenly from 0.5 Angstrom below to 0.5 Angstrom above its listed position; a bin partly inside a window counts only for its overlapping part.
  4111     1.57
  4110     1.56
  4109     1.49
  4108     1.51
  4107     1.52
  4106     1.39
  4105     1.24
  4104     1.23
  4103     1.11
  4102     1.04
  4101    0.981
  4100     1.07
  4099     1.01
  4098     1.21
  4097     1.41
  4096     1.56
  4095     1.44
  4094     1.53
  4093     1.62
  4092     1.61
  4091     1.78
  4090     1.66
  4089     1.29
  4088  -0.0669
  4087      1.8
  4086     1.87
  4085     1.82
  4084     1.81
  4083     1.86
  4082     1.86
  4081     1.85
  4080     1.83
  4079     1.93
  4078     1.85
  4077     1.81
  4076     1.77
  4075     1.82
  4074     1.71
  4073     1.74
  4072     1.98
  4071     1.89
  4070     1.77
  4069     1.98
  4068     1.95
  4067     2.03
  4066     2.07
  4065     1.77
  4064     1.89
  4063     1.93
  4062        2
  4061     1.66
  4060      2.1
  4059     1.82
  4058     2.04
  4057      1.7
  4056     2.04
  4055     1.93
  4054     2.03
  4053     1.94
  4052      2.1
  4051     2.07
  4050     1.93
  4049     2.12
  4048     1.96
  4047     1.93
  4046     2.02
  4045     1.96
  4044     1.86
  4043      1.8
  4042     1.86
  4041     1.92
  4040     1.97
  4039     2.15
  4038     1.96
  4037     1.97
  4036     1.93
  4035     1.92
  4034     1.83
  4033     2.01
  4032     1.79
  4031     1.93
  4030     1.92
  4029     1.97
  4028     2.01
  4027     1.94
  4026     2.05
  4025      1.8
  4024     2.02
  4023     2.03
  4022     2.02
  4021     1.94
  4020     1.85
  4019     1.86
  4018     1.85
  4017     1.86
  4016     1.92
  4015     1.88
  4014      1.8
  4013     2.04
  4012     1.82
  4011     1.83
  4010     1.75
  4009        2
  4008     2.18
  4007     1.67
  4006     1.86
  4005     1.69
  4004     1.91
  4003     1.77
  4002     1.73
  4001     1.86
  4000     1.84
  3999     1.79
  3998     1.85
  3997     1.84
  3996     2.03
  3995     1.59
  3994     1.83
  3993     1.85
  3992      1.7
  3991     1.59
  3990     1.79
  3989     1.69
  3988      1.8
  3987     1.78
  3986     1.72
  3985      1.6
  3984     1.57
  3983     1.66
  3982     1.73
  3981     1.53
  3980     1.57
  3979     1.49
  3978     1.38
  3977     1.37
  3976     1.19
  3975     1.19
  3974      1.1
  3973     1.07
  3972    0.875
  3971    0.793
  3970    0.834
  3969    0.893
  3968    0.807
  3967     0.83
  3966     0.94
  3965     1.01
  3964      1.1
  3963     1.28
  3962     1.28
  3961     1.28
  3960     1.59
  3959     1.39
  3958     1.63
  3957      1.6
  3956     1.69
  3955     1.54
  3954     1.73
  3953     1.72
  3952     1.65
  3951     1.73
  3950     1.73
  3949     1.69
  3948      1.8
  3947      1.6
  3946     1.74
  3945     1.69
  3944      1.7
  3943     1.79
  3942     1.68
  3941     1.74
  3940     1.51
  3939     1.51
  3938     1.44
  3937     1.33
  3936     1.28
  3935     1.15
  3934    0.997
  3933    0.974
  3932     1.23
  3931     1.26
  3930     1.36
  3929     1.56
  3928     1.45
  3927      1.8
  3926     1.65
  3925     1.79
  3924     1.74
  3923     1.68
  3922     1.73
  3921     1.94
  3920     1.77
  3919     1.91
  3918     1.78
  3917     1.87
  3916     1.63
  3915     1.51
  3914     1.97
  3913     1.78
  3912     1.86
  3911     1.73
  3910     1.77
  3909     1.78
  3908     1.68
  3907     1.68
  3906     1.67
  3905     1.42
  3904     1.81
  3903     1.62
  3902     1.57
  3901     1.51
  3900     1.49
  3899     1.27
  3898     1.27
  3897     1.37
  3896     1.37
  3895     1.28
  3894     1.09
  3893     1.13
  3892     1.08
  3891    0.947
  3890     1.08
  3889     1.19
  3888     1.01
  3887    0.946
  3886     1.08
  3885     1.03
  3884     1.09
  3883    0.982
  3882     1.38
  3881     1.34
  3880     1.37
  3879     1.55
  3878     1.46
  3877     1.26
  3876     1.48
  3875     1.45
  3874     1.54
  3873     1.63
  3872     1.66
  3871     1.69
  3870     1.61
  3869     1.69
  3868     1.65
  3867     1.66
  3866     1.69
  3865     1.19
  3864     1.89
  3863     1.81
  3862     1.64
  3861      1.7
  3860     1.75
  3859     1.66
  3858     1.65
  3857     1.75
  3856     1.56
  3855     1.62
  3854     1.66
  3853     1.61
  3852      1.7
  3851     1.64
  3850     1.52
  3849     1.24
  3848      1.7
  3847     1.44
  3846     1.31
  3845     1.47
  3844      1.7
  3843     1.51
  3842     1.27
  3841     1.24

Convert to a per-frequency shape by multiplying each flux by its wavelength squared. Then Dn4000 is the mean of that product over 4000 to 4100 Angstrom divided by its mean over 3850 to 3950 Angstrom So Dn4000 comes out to 1.29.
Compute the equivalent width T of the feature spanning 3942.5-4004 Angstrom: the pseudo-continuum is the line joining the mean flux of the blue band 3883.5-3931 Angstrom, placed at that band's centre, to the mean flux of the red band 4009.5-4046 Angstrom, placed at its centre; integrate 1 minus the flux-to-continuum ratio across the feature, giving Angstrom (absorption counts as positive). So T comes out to 7.55 Angstrom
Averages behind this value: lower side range 1.5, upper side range 1.92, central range 1.52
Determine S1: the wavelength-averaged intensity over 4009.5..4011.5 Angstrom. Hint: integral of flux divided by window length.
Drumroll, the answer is 1.79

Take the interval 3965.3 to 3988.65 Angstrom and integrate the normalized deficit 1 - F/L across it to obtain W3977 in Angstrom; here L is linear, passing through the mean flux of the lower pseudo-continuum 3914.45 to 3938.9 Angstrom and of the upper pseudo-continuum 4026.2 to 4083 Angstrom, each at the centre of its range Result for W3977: 5.51 Angstrom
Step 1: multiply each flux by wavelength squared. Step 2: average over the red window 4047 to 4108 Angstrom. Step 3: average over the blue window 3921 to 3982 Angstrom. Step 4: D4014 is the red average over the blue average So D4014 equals 1.27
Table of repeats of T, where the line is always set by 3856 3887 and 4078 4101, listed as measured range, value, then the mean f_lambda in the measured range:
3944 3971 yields 1.9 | 1.41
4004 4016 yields -2.8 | 1.87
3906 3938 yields -1.9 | 1.6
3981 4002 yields -3.2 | 1.75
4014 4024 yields -2.6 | 1.91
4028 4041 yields -3.6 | 1.95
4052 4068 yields -4.3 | 1.94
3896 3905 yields 0.2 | 1.48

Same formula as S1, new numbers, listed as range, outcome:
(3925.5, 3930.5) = 1.56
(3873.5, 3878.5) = 1.44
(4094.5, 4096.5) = 1.5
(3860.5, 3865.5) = 1.65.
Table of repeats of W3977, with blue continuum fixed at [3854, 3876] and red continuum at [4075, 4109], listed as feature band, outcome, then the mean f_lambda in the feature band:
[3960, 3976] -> 5.4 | 1.04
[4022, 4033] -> -3.0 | 1.95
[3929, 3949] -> 1.5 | 1.47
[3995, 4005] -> -1.8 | 1.83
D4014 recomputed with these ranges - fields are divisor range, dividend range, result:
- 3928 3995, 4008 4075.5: 1.39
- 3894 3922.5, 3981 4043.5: 1.20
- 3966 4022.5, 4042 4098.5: 1.15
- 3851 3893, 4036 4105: 1.33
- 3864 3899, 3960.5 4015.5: 1.22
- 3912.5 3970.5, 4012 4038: 1.33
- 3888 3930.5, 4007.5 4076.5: 1.32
